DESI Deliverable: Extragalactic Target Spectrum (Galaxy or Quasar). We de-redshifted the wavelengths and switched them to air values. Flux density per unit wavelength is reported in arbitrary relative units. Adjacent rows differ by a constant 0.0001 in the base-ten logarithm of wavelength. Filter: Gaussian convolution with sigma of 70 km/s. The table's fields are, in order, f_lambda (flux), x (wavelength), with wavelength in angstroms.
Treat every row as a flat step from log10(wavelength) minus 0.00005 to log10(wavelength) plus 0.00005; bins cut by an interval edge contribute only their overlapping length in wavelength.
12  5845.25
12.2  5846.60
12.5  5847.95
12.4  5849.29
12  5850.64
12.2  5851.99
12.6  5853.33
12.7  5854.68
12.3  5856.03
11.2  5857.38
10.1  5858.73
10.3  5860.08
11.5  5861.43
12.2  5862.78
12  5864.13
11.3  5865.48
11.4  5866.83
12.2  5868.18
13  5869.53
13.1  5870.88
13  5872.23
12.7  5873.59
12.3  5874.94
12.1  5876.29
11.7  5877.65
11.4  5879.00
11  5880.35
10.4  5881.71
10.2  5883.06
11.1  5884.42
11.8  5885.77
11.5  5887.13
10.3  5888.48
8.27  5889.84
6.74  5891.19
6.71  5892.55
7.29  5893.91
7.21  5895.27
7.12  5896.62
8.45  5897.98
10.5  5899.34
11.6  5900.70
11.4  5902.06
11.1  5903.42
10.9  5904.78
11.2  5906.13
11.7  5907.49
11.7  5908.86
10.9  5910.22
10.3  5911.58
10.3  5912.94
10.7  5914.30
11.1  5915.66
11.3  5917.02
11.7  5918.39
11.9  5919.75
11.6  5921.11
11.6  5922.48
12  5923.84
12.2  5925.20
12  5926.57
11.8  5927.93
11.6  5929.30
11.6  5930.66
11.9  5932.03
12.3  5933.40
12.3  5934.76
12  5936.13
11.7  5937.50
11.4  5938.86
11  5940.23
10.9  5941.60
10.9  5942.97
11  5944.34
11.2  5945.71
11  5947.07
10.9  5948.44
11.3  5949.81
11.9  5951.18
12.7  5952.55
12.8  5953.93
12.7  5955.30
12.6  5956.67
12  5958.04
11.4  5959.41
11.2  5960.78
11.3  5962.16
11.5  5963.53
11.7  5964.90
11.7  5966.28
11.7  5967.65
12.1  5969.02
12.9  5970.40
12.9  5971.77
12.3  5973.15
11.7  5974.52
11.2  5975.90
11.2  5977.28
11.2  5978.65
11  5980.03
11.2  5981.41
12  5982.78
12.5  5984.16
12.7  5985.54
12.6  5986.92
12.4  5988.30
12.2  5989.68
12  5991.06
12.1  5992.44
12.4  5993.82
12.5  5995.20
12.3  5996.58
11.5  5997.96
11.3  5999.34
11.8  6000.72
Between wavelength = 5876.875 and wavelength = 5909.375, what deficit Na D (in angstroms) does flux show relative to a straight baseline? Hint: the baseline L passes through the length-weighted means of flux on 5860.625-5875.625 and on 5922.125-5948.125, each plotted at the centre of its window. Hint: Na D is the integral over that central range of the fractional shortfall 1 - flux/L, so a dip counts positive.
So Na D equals 5.26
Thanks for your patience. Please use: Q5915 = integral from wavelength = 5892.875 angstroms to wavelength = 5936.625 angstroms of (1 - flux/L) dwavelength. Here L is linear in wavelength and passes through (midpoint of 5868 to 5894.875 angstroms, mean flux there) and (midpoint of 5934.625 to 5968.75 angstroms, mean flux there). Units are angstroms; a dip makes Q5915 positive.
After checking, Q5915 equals 1.0 angstroms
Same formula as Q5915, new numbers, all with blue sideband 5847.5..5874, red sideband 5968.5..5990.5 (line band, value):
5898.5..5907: 0.7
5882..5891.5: 1.5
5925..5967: 1.1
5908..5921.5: 1.0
